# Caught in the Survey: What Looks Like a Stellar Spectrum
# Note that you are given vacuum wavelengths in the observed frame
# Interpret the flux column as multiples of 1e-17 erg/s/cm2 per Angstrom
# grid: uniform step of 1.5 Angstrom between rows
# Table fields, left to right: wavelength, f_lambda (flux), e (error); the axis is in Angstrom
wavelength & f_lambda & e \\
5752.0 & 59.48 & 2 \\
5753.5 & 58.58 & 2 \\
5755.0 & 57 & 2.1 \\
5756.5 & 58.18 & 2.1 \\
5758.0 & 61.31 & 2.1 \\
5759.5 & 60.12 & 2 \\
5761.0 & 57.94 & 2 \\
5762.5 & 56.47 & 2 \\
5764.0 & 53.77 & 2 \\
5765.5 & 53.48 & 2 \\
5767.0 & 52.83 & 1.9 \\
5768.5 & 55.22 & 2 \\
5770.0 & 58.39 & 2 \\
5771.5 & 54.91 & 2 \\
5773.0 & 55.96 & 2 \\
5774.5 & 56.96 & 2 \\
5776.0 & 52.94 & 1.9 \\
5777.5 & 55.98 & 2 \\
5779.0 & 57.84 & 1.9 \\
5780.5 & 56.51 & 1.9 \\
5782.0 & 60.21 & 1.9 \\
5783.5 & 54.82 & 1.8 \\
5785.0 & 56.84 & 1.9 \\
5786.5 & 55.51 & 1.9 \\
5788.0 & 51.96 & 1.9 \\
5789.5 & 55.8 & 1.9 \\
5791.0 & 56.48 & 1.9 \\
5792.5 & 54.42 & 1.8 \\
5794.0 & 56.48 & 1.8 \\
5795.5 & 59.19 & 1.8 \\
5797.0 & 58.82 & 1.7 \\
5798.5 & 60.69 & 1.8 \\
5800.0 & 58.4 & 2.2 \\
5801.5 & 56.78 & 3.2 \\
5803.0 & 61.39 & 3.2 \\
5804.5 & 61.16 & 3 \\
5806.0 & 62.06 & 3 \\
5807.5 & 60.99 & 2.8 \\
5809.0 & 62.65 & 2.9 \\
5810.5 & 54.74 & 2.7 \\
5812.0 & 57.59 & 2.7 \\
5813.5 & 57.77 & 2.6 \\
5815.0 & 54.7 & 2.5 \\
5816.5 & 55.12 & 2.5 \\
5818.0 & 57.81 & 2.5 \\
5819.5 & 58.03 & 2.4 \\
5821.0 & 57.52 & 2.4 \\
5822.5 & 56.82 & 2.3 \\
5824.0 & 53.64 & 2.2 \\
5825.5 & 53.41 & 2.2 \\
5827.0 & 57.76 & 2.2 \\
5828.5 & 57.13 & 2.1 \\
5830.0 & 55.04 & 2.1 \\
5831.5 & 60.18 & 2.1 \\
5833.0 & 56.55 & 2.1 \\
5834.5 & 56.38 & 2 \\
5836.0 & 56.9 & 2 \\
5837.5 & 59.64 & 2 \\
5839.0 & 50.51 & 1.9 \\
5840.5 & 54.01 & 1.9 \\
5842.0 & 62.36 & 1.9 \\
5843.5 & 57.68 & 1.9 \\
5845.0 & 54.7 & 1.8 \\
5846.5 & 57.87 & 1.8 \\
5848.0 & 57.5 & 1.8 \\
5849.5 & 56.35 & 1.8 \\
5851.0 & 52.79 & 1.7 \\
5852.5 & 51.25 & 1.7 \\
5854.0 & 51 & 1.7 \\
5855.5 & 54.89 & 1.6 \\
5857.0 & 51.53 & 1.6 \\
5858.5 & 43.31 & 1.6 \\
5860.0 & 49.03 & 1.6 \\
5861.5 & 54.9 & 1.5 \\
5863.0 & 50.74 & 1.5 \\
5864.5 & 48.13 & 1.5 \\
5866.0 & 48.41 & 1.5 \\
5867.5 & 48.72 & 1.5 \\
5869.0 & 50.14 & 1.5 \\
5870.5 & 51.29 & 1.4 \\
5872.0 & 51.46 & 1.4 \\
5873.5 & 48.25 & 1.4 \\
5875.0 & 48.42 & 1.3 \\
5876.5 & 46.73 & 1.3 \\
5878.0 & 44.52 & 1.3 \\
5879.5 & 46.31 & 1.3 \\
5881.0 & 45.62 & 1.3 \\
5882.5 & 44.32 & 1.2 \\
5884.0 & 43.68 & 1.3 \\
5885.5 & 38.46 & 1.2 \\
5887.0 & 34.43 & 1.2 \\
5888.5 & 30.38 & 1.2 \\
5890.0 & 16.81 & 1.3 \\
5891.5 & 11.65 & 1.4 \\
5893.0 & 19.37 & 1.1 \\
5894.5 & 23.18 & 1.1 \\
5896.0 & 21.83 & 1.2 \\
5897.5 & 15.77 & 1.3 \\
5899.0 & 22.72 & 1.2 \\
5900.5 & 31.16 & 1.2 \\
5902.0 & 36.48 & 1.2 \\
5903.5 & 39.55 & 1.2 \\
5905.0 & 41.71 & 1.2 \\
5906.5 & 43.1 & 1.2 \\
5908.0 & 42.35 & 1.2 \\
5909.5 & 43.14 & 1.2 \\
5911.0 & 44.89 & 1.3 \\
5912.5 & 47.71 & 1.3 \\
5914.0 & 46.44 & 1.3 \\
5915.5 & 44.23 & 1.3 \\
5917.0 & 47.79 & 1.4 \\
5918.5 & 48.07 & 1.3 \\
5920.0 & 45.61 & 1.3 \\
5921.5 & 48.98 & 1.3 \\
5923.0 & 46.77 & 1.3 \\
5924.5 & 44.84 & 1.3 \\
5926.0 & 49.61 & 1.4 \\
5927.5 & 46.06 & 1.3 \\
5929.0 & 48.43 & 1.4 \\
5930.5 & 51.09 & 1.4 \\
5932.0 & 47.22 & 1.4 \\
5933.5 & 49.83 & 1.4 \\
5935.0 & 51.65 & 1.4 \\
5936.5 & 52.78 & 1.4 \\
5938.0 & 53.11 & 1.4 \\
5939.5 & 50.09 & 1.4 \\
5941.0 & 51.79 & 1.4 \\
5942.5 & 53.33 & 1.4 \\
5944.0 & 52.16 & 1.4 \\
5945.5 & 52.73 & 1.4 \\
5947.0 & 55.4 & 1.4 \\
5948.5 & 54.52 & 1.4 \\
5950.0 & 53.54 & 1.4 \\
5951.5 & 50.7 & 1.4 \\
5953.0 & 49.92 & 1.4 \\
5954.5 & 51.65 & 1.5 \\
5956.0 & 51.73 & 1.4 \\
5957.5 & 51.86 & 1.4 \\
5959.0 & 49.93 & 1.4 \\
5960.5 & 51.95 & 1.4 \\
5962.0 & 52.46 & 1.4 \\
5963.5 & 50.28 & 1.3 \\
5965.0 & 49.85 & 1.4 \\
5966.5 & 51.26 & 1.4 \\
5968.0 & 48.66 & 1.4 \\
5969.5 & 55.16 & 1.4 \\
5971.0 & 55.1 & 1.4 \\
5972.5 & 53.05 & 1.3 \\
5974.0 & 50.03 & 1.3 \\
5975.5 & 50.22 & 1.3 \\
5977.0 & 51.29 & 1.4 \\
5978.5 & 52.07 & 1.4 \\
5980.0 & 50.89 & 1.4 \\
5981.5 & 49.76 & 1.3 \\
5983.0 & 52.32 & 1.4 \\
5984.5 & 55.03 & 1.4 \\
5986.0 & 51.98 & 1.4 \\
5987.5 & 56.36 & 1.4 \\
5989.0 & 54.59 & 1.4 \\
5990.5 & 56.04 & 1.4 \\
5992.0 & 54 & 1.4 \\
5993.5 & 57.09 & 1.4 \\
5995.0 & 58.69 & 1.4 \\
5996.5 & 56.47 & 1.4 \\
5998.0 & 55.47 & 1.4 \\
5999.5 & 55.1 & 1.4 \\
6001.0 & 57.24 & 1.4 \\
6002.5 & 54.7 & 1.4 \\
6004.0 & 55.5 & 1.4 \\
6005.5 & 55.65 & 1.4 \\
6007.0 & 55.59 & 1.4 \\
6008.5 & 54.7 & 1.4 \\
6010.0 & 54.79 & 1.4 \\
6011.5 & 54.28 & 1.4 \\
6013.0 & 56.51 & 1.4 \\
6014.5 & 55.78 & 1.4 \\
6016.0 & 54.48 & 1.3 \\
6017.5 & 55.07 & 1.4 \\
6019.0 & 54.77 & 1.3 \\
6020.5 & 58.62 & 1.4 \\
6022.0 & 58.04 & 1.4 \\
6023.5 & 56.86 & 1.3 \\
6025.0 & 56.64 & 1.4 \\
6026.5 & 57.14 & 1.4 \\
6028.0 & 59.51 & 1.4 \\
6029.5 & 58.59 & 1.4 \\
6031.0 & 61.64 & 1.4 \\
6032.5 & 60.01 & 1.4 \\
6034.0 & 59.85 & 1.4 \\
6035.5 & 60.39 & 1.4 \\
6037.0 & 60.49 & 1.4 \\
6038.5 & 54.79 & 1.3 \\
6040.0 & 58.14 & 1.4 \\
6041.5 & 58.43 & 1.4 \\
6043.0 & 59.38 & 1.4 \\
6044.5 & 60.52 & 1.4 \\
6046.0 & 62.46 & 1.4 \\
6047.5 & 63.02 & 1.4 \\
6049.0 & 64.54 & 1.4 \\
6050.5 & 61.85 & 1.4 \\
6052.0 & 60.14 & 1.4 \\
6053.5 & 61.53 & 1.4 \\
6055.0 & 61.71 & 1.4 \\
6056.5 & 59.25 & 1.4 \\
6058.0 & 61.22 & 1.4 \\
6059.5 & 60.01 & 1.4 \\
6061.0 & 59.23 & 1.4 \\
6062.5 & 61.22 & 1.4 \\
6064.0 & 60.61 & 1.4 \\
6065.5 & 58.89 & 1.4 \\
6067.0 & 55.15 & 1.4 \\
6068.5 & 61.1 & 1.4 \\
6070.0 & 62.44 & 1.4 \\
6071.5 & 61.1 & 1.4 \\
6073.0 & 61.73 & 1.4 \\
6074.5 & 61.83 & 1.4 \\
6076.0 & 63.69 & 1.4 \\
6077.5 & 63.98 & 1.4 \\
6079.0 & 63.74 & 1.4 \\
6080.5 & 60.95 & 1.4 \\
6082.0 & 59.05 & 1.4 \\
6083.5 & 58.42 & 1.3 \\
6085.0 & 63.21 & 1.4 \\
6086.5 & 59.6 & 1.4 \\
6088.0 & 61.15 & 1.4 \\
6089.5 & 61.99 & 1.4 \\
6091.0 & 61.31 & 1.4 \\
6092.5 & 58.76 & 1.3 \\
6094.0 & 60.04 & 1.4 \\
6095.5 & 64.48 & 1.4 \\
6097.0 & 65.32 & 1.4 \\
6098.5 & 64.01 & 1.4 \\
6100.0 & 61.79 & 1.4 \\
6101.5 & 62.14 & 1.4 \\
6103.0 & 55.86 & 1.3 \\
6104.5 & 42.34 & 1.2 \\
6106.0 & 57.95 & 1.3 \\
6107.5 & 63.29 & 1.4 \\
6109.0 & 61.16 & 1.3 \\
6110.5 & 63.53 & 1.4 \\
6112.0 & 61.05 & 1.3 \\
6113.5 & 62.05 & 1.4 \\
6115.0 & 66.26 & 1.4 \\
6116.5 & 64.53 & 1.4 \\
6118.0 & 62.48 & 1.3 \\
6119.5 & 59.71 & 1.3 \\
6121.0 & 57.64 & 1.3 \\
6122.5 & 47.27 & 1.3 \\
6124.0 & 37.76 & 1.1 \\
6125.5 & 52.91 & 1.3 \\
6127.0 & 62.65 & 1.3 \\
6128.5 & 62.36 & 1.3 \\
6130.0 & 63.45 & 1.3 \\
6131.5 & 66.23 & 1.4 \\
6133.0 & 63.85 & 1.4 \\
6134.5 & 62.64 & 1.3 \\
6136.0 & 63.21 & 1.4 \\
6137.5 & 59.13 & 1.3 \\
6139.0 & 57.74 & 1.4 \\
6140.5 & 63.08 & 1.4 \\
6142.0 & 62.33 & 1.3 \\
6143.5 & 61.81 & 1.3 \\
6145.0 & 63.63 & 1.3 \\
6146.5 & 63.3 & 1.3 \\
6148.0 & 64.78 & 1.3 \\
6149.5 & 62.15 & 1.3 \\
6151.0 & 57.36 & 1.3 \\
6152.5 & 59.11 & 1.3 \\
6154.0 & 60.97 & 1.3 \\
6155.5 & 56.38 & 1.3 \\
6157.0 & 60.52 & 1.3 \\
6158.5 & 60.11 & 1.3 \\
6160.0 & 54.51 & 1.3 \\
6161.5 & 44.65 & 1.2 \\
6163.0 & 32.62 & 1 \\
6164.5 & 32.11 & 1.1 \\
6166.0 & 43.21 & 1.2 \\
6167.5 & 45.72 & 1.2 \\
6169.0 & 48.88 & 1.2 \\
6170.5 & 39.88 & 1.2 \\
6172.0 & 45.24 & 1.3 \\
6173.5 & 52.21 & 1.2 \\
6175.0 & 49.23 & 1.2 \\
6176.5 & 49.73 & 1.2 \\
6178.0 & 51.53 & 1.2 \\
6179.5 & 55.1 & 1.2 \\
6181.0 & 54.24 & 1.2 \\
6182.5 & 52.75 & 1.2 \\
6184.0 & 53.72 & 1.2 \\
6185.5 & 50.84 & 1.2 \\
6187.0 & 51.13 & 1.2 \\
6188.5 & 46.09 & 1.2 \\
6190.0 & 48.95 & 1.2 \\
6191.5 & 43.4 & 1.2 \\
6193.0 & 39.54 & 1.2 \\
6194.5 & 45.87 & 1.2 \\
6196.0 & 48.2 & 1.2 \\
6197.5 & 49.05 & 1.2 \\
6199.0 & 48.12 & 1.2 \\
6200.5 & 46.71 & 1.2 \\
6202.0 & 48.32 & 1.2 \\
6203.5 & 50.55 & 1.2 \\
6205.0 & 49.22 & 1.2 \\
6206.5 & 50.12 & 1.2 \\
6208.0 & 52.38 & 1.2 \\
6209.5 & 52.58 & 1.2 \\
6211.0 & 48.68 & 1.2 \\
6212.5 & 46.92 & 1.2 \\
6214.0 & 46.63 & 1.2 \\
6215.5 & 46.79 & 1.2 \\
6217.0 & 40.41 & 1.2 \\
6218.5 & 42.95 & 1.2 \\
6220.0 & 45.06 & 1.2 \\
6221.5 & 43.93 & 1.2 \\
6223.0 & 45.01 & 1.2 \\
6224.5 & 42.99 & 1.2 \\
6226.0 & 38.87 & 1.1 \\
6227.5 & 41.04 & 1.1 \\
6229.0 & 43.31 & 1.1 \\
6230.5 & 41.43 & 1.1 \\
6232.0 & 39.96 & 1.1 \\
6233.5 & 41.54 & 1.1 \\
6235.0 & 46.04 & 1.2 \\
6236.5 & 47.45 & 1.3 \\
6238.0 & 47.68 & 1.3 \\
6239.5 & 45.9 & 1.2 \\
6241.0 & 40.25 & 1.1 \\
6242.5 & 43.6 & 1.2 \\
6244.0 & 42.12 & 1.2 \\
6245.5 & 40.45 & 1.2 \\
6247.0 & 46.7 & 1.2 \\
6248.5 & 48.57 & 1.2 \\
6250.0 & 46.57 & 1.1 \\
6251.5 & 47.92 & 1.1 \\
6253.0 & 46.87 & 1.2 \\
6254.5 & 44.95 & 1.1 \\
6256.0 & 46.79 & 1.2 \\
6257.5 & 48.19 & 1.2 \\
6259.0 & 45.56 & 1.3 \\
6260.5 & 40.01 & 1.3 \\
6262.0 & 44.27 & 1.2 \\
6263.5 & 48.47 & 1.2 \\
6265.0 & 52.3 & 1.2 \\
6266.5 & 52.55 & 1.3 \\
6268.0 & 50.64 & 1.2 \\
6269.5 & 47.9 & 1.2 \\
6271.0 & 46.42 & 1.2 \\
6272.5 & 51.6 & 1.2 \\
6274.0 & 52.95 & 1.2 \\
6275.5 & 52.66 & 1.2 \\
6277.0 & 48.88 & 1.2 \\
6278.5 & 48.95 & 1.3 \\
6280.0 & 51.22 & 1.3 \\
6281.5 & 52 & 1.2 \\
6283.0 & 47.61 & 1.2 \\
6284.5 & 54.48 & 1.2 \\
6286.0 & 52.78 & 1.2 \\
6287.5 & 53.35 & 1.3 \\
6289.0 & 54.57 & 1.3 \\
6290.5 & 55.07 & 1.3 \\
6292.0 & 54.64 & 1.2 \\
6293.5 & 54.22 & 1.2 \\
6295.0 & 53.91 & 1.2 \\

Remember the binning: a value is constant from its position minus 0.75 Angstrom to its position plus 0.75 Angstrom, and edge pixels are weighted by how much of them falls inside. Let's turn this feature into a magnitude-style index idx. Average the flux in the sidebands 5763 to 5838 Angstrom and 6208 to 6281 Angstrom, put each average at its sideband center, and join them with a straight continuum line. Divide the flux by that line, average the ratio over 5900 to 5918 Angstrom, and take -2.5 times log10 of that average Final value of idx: 0.26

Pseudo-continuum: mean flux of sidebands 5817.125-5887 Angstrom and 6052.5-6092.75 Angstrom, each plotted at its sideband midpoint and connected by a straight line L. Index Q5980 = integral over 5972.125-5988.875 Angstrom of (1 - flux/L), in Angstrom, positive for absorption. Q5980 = 1.5 Angstrom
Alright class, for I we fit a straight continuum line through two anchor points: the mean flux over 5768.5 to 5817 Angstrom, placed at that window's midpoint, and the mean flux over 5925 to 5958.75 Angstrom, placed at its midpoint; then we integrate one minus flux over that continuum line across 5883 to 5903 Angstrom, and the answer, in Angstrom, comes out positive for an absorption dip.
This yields 9.9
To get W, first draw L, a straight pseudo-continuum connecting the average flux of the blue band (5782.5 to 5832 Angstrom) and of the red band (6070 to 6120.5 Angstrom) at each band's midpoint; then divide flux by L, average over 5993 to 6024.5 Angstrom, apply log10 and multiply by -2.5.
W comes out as 0.08 mag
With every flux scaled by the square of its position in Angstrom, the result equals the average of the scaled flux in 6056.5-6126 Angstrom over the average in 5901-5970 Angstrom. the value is 1.29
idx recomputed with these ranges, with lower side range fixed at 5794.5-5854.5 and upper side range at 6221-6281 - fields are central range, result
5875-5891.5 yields 0.406 mag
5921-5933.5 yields 0.138 mag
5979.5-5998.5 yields -0.034 mag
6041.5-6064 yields -0.190 mag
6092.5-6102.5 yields -0.240 mag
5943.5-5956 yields 0.028 mag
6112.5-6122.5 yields -0.225 mag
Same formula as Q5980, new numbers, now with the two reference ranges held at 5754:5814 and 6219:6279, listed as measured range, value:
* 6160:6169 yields 1.18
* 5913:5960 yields 3.04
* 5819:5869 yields 1.35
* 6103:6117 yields -3.03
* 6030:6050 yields -3.64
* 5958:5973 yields 0.30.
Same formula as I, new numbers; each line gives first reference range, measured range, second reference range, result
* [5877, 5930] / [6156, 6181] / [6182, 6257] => -1.8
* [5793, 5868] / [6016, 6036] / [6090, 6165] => -0.1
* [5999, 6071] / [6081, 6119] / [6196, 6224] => -4.5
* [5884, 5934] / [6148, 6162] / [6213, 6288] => -4.3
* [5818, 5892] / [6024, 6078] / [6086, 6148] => -2.4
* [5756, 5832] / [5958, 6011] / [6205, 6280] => -1.1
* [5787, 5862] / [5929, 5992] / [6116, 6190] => 4.2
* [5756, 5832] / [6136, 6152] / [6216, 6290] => -4.0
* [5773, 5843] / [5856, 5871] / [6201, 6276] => 1.6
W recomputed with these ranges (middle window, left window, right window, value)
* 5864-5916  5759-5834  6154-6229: 0.37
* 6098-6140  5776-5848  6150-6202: -0.18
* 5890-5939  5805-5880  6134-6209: 0.31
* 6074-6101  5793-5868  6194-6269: -0.24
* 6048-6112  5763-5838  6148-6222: -0.18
